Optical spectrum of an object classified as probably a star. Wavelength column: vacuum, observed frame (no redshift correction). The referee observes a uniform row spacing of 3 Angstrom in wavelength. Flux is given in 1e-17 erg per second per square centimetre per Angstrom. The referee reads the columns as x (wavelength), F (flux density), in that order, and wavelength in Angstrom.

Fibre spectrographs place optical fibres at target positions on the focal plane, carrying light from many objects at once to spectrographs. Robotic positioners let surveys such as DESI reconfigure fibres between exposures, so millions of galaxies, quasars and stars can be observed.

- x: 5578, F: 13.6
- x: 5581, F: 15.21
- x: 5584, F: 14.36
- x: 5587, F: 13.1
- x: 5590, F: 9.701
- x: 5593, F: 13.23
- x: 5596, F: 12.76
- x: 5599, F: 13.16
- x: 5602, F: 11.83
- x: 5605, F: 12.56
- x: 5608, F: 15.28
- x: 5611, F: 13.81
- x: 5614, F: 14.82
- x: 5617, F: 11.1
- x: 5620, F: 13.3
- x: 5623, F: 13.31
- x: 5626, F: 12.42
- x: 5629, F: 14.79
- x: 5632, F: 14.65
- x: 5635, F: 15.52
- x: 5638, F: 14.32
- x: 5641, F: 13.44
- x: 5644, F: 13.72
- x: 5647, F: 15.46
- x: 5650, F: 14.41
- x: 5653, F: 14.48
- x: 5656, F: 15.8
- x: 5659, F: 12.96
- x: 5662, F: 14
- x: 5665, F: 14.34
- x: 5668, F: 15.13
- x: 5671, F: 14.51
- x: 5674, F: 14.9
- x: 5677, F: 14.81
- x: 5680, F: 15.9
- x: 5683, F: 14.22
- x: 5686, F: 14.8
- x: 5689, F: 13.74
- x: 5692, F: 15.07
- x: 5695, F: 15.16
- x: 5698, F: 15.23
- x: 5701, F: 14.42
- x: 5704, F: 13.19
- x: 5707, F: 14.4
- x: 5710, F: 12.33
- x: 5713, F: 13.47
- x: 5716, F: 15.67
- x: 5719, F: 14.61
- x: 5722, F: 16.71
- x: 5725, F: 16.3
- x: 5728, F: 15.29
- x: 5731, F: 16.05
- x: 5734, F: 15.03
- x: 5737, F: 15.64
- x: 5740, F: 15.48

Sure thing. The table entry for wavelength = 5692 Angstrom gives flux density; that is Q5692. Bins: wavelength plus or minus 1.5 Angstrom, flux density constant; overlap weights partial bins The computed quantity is 15.07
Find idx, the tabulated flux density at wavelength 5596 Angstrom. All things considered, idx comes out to 12.76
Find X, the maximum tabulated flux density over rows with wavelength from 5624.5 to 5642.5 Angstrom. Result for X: 15.52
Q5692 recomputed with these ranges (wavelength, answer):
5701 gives 14.42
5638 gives 14.32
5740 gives 15.48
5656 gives 15.8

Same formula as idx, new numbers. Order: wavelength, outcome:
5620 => 13.3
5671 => 14.51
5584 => 14.36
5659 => 12.96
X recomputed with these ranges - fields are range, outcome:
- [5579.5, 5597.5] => 15.21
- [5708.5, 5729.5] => 16.71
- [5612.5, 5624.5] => 14.82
